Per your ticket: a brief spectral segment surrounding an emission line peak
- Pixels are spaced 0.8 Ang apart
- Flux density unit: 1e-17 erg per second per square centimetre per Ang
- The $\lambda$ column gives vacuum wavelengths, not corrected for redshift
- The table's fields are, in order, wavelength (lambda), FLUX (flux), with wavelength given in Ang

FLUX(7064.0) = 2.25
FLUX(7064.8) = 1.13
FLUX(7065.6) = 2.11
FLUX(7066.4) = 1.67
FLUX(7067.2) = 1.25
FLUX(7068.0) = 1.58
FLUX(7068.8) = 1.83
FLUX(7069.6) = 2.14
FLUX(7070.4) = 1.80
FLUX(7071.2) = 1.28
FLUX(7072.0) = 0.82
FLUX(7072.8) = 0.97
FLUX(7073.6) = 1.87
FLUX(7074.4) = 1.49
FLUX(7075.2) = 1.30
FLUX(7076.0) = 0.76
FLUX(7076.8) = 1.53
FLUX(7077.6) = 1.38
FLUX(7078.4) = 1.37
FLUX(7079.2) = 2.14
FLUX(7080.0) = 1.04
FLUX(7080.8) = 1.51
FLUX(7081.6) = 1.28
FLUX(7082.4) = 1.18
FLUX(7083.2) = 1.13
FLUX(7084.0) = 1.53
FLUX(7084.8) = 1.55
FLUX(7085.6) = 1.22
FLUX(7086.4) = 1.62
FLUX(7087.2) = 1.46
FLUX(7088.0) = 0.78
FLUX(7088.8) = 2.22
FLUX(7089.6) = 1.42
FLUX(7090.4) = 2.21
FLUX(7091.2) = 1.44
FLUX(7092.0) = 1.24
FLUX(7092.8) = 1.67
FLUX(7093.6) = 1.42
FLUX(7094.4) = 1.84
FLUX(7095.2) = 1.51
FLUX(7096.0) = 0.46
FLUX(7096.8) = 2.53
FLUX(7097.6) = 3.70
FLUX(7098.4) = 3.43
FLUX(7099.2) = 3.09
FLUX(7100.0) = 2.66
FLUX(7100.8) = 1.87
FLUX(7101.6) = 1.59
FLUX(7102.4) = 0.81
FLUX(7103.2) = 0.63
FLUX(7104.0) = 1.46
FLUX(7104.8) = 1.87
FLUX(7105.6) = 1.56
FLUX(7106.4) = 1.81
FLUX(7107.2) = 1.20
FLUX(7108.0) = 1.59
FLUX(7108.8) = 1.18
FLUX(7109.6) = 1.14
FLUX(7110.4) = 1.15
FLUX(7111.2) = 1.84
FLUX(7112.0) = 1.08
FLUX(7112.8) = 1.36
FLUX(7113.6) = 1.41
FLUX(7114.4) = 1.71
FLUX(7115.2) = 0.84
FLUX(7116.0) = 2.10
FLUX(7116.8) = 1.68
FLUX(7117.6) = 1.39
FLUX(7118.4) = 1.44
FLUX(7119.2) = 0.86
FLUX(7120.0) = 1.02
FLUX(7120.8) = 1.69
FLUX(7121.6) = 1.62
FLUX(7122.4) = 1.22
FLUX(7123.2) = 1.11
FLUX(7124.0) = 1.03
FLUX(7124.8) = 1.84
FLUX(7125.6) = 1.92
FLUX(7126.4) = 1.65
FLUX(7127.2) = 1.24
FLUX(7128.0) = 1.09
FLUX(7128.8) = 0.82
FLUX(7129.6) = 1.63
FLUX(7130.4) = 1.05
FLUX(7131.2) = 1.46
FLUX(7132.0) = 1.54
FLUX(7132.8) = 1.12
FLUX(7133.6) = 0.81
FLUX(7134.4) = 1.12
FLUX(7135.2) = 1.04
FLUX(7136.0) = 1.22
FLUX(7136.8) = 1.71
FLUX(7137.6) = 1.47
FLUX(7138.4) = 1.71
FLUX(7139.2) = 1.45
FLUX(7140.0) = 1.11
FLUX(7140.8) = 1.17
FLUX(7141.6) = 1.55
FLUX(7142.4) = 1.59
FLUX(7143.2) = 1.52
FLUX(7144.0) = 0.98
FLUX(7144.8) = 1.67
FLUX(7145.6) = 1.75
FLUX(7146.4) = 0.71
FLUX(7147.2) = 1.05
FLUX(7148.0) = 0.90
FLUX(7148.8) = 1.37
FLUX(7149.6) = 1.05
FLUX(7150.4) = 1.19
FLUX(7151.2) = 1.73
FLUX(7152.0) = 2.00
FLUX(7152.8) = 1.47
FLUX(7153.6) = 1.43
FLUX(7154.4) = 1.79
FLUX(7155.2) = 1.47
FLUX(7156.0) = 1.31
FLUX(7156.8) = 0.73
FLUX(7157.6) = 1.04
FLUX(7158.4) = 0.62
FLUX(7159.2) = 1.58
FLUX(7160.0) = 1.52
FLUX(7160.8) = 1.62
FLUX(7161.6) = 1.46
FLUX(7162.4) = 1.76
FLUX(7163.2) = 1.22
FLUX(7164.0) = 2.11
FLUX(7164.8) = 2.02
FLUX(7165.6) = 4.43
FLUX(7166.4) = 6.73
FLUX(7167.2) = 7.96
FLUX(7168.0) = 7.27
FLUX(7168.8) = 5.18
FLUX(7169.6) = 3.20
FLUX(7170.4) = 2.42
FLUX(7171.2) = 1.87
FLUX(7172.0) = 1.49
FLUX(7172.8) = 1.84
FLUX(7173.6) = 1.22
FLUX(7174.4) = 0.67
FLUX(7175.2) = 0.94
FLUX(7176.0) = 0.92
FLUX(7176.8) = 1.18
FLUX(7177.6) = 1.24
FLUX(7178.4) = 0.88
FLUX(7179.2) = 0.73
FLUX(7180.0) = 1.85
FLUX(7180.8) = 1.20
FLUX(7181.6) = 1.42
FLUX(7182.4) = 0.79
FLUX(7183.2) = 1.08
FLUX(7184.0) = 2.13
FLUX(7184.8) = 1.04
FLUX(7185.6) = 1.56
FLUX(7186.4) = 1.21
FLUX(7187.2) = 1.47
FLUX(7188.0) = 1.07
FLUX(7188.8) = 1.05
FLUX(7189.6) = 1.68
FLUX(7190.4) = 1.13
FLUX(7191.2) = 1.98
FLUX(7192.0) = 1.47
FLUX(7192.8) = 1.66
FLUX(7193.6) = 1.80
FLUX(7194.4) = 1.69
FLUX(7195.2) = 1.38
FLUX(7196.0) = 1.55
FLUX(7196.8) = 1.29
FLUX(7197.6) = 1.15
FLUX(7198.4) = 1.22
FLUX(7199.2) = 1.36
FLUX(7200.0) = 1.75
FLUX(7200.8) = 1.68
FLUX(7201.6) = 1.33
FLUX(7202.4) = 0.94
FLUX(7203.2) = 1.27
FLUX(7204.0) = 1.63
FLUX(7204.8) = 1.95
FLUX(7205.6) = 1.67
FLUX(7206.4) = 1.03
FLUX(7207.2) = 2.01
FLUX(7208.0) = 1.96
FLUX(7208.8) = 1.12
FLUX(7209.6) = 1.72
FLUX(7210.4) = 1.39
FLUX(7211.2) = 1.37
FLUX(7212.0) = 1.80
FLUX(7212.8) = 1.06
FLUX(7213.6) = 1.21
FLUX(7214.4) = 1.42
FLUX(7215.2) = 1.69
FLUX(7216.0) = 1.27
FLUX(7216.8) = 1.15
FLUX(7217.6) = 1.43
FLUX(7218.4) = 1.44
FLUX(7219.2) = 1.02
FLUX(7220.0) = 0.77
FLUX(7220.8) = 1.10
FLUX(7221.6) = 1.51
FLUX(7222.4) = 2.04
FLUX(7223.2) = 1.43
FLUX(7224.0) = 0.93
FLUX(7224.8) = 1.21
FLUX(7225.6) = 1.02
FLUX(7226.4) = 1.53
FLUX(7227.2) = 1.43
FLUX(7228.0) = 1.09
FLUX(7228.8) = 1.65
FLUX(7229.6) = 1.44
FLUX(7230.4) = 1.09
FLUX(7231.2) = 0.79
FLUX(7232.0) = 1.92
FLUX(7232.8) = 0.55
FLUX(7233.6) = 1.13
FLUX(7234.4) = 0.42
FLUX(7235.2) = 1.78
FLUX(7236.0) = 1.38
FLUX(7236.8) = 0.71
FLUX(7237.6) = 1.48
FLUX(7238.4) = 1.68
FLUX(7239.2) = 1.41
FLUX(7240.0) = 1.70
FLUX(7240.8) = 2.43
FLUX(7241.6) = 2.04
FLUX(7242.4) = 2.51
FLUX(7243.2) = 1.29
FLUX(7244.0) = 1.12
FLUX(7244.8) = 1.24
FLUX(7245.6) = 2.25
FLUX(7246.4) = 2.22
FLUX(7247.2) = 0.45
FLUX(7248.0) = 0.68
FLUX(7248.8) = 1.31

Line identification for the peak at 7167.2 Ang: [O III] 5007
